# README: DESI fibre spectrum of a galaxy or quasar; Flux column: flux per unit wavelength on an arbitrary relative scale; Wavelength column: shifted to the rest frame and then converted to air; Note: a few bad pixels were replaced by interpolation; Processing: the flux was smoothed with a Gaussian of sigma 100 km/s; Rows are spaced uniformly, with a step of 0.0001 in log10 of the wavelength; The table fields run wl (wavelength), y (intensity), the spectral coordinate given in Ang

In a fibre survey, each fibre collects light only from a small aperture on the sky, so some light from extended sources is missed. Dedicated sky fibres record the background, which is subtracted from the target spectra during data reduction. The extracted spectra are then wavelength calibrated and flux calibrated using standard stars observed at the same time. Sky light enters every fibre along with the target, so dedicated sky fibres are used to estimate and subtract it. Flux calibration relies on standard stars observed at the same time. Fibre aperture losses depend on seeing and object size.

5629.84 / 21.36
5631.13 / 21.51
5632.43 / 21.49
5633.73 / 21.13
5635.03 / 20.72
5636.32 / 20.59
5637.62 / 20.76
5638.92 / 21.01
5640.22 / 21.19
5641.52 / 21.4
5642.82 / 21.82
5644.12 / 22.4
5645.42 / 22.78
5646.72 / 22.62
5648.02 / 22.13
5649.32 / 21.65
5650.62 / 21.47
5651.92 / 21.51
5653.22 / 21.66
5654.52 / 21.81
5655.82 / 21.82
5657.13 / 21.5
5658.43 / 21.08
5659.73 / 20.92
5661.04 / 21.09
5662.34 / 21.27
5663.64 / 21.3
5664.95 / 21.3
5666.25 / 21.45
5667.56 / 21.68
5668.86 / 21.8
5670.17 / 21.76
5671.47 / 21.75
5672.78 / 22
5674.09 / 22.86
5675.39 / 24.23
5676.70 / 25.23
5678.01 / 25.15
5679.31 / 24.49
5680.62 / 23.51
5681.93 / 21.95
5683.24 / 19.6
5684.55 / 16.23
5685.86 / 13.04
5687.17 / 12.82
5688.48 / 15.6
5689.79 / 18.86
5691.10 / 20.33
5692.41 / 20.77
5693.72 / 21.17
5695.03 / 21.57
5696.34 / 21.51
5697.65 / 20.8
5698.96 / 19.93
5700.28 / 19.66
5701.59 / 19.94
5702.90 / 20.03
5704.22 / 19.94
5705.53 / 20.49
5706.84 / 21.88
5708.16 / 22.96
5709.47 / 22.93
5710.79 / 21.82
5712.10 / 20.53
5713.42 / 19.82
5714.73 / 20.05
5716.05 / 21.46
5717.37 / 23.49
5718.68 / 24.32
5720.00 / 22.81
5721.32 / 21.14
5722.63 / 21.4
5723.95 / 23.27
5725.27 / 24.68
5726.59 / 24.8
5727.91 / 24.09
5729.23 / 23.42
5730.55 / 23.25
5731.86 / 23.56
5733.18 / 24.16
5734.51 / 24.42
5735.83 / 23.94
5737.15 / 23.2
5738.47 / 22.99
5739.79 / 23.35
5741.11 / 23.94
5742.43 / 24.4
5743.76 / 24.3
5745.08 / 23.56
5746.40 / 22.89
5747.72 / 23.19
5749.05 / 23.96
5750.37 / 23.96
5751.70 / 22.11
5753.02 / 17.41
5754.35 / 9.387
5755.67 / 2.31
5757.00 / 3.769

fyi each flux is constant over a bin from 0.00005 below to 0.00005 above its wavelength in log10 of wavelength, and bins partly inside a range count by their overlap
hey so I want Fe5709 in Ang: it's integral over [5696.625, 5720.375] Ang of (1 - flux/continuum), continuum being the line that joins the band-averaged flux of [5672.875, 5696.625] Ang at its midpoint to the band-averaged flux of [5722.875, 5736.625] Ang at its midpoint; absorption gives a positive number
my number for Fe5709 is 1.1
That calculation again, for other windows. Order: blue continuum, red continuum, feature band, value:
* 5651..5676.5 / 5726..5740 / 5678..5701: 2.89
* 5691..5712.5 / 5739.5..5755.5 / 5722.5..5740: -2.10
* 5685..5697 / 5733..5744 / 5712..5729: -0.60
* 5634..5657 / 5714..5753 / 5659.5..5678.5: -0.19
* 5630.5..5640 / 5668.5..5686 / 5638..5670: -0.27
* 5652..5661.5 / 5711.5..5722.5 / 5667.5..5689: 0.70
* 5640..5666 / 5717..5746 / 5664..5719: 3.96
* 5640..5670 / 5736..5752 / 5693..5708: 1.26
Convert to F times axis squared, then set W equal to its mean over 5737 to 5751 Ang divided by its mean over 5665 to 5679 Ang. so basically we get 1.06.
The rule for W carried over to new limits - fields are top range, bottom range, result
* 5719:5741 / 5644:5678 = 1.09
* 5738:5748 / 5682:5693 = 1.39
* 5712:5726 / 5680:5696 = 1.19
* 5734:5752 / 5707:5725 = 1.08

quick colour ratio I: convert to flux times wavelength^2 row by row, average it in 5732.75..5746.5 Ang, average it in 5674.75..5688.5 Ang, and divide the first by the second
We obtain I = 1.2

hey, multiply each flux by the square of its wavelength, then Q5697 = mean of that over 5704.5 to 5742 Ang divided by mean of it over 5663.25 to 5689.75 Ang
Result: 1.11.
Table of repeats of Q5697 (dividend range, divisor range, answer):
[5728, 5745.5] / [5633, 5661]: 1.14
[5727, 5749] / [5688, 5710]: 1.17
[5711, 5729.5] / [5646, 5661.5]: 1.06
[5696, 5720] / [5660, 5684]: 0.96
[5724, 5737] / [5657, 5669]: 1.15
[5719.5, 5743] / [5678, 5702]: 1.21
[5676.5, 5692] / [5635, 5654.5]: 0.92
